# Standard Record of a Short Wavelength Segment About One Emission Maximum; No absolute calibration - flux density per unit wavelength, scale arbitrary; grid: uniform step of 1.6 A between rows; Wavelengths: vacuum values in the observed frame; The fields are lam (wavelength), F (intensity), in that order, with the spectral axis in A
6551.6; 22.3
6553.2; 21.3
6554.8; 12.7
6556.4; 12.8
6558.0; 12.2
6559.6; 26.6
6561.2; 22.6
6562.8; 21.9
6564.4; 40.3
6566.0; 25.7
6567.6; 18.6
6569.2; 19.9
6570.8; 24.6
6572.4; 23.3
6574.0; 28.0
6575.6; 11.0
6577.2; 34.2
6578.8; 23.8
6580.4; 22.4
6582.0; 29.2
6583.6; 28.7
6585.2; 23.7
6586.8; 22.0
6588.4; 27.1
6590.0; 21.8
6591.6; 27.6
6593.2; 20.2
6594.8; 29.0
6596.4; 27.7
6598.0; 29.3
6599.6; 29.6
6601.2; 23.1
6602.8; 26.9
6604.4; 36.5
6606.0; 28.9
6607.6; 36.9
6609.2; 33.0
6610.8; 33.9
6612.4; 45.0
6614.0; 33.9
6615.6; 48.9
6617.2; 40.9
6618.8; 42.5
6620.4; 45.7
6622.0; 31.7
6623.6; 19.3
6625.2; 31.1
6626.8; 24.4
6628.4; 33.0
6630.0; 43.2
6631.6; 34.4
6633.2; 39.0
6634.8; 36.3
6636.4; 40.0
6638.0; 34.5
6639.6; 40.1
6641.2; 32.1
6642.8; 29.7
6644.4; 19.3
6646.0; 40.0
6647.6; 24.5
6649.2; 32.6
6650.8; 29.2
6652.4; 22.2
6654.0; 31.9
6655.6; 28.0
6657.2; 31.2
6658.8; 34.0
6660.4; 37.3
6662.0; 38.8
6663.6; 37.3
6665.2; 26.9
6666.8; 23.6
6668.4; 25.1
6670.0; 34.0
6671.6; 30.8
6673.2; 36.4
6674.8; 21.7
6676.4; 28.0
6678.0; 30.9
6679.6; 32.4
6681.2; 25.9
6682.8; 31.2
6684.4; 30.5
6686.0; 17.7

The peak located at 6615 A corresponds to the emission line Mg II 2798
